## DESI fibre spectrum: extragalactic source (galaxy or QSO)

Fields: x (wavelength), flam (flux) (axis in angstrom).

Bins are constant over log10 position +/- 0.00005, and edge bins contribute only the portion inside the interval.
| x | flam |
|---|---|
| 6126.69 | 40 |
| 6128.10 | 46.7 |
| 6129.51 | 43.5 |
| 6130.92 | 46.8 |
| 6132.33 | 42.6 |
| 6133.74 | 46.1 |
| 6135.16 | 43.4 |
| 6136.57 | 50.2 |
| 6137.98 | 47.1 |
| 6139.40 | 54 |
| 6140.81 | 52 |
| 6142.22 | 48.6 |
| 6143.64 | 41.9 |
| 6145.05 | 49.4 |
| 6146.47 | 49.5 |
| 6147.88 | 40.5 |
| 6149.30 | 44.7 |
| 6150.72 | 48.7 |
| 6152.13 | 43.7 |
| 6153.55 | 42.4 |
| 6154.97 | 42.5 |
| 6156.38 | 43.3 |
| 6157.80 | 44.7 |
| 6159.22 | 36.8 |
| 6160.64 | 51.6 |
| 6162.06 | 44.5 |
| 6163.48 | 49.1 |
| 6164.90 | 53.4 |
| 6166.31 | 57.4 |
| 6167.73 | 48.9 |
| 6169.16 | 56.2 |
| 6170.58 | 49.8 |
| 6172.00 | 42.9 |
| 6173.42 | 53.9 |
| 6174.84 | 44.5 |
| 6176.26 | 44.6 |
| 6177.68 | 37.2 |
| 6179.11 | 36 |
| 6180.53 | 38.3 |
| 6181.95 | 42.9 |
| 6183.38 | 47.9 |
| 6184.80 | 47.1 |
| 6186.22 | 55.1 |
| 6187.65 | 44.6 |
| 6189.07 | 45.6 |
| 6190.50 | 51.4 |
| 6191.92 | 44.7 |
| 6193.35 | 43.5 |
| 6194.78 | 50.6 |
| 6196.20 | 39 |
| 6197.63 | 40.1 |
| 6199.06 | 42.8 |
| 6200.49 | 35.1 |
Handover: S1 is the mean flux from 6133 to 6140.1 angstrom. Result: 48.1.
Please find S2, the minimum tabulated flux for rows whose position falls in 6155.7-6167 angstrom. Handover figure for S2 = 36.8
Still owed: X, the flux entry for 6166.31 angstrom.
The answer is 57.4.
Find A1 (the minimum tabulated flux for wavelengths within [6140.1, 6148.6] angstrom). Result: 40.5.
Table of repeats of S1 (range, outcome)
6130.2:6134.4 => 45.2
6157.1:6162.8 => 44.4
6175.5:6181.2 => 39.1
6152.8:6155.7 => 42.5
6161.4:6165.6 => 49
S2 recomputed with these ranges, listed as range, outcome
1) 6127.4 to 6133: 42.6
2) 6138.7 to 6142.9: 48.6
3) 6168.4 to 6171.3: 49.8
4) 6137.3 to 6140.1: 47.1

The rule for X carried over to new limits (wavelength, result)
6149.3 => 44.7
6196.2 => 39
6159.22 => 36.8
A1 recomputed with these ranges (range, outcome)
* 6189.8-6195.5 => 43.5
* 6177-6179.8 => 36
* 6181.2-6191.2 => 42.9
